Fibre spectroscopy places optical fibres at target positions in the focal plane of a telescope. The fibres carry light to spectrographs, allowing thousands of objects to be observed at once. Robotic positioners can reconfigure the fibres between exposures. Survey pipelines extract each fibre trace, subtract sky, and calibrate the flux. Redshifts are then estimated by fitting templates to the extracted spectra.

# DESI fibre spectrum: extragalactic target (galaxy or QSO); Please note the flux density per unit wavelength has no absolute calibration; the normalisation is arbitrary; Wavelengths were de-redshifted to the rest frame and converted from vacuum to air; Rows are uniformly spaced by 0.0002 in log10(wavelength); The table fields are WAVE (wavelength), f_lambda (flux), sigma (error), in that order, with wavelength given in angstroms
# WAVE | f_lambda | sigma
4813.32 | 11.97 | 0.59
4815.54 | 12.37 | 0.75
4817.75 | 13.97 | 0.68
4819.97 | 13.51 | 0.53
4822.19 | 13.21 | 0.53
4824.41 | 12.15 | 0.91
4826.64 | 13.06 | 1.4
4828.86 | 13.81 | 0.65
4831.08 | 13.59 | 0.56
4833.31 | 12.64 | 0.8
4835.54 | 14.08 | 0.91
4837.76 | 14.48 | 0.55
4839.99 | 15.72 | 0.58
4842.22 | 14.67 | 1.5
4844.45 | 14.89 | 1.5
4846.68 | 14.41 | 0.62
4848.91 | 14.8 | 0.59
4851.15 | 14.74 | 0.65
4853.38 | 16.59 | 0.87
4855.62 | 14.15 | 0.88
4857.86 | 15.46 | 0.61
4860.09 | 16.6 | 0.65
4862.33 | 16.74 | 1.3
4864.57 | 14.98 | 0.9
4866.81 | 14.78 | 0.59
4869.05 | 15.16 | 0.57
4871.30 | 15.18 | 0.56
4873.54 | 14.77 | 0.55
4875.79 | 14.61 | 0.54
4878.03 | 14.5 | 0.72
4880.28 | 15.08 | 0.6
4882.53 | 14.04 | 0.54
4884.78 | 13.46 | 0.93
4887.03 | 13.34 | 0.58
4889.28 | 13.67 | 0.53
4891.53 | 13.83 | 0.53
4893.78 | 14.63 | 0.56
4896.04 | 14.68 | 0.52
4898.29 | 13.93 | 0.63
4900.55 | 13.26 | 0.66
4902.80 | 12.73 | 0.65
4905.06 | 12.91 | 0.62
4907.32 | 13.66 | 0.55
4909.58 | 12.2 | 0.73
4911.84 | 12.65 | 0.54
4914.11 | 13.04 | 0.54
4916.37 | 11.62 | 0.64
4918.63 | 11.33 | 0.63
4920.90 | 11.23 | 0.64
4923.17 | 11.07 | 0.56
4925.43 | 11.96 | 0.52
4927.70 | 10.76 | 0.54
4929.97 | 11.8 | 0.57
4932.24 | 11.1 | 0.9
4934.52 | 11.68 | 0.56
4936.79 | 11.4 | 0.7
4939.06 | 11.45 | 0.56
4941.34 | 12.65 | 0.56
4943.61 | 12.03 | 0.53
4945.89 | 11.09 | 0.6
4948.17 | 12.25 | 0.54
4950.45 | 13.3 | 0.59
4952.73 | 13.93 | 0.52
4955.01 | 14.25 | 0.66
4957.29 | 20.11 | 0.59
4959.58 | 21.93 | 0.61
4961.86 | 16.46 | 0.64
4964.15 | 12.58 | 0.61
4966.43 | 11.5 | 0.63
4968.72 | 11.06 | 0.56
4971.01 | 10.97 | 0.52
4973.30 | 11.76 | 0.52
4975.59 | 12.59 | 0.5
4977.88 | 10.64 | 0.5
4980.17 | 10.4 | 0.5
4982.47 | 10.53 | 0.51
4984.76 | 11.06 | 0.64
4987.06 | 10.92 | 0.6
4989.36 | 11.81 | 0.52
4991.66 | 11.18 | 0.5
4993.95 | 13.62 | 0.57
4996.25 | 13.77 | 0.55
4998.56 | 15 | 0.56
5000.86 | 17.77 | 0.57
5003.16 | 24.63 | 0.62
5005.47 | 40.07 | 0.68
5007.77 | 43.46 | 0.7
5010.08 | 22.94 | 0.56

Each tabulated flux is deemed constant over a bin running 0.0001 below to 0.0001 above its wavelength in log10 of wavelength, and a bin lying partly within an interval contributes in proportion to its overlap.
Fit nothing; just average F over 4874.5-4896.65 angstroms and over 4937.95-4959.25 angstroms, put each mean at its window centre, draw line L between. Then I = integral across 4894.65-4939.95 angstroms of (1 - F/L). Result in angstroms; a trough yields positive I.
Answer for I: 5.6 angstroms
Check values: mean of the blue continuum 14.2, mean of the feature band 12.2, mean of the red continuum 13.8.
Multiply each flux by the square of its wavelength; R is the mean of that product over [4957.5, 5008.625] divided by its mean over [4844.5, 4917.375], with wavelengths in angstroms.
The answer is 1.17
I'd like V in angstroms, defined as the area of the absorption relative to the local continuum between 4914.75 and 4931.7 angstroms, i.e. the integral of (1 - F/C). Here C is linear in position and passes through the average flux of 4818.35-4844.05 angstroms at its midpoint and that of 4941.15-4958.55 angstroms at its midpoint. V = 2.9 angstroms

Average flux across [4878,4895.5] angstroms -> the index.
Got 14.1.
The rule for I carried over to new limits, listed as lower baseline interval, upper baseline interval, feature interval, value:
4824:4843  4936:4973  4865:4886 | -1.35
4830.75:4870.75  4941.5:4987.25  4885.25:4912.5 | 1.26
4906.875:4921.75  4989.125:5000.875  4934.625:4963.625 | -2.86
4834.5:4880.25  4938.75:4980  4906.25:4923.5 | 2.39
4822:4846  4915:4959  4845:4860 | -1.65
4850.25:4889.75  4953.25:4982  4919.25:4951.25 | 5.38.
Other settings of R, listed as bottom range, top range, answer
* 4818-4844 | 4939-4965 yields 1.11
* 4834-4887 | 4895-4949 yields 0.84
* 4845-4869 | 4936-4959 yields 0.91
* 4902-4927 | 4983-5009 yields 1.63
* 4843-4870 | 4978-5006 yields 1.05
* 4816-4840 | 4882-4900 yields 1.06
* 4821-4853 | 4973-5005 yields 1.05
